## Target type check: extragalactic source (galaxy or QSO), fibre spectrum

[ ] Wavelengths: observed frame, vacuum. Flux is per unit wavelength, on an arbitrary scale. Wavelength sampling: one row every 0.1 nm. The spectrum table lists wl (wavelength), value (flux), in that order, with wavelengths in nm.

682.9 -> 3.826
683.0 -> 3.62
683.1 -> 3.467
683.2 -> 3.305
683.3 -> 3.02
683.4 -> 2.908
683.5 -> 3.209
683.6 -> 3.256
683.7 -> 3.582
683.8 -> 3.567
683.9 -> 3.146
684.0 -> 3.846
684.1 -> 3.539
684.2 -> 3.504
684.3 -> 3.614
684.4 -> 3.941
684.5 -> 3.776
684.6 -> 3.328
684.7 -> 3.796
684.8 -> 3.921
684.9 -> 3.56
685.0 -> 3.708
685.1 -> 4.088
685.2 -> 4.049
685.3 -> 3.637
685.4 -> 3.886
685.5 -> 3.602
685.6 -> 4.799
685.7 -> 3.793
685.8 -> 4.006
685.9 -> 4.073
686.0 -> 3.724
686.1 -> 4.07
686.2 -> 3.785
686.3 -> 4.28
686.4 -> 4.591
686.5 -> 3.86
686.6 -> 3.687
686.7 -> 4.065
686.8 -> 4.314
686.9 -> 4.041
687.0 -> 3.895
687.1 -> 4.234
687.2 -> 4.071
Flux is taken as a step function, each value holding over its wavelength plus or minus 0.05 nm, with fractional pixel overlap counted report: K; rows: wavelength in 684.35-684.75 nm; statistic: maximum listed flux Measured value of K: 3.941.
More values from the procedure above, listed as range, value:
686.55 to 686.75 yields 4.065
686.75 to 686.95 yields 4.314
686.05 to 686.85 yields 4.591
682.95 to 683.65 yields 3.62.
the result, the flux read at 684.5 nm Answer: 3.776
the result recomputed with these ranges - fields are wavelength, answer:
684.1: 3.539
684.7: 3.796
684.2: 3.504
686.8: 4.314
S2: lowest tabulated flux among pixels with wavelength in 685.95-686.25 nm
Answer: 3.724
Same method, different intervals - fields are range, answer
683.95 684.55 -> 3.504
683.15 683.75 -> 2.908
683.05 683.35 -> 3.02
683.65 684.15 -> 3.146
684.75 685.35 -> 3.56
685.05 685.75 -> 3.602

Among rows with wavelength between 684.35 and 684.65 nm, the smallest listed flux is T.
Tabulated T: 3.328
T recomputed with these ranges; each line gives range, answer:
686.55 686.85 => 3.687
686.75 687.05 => 3.895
